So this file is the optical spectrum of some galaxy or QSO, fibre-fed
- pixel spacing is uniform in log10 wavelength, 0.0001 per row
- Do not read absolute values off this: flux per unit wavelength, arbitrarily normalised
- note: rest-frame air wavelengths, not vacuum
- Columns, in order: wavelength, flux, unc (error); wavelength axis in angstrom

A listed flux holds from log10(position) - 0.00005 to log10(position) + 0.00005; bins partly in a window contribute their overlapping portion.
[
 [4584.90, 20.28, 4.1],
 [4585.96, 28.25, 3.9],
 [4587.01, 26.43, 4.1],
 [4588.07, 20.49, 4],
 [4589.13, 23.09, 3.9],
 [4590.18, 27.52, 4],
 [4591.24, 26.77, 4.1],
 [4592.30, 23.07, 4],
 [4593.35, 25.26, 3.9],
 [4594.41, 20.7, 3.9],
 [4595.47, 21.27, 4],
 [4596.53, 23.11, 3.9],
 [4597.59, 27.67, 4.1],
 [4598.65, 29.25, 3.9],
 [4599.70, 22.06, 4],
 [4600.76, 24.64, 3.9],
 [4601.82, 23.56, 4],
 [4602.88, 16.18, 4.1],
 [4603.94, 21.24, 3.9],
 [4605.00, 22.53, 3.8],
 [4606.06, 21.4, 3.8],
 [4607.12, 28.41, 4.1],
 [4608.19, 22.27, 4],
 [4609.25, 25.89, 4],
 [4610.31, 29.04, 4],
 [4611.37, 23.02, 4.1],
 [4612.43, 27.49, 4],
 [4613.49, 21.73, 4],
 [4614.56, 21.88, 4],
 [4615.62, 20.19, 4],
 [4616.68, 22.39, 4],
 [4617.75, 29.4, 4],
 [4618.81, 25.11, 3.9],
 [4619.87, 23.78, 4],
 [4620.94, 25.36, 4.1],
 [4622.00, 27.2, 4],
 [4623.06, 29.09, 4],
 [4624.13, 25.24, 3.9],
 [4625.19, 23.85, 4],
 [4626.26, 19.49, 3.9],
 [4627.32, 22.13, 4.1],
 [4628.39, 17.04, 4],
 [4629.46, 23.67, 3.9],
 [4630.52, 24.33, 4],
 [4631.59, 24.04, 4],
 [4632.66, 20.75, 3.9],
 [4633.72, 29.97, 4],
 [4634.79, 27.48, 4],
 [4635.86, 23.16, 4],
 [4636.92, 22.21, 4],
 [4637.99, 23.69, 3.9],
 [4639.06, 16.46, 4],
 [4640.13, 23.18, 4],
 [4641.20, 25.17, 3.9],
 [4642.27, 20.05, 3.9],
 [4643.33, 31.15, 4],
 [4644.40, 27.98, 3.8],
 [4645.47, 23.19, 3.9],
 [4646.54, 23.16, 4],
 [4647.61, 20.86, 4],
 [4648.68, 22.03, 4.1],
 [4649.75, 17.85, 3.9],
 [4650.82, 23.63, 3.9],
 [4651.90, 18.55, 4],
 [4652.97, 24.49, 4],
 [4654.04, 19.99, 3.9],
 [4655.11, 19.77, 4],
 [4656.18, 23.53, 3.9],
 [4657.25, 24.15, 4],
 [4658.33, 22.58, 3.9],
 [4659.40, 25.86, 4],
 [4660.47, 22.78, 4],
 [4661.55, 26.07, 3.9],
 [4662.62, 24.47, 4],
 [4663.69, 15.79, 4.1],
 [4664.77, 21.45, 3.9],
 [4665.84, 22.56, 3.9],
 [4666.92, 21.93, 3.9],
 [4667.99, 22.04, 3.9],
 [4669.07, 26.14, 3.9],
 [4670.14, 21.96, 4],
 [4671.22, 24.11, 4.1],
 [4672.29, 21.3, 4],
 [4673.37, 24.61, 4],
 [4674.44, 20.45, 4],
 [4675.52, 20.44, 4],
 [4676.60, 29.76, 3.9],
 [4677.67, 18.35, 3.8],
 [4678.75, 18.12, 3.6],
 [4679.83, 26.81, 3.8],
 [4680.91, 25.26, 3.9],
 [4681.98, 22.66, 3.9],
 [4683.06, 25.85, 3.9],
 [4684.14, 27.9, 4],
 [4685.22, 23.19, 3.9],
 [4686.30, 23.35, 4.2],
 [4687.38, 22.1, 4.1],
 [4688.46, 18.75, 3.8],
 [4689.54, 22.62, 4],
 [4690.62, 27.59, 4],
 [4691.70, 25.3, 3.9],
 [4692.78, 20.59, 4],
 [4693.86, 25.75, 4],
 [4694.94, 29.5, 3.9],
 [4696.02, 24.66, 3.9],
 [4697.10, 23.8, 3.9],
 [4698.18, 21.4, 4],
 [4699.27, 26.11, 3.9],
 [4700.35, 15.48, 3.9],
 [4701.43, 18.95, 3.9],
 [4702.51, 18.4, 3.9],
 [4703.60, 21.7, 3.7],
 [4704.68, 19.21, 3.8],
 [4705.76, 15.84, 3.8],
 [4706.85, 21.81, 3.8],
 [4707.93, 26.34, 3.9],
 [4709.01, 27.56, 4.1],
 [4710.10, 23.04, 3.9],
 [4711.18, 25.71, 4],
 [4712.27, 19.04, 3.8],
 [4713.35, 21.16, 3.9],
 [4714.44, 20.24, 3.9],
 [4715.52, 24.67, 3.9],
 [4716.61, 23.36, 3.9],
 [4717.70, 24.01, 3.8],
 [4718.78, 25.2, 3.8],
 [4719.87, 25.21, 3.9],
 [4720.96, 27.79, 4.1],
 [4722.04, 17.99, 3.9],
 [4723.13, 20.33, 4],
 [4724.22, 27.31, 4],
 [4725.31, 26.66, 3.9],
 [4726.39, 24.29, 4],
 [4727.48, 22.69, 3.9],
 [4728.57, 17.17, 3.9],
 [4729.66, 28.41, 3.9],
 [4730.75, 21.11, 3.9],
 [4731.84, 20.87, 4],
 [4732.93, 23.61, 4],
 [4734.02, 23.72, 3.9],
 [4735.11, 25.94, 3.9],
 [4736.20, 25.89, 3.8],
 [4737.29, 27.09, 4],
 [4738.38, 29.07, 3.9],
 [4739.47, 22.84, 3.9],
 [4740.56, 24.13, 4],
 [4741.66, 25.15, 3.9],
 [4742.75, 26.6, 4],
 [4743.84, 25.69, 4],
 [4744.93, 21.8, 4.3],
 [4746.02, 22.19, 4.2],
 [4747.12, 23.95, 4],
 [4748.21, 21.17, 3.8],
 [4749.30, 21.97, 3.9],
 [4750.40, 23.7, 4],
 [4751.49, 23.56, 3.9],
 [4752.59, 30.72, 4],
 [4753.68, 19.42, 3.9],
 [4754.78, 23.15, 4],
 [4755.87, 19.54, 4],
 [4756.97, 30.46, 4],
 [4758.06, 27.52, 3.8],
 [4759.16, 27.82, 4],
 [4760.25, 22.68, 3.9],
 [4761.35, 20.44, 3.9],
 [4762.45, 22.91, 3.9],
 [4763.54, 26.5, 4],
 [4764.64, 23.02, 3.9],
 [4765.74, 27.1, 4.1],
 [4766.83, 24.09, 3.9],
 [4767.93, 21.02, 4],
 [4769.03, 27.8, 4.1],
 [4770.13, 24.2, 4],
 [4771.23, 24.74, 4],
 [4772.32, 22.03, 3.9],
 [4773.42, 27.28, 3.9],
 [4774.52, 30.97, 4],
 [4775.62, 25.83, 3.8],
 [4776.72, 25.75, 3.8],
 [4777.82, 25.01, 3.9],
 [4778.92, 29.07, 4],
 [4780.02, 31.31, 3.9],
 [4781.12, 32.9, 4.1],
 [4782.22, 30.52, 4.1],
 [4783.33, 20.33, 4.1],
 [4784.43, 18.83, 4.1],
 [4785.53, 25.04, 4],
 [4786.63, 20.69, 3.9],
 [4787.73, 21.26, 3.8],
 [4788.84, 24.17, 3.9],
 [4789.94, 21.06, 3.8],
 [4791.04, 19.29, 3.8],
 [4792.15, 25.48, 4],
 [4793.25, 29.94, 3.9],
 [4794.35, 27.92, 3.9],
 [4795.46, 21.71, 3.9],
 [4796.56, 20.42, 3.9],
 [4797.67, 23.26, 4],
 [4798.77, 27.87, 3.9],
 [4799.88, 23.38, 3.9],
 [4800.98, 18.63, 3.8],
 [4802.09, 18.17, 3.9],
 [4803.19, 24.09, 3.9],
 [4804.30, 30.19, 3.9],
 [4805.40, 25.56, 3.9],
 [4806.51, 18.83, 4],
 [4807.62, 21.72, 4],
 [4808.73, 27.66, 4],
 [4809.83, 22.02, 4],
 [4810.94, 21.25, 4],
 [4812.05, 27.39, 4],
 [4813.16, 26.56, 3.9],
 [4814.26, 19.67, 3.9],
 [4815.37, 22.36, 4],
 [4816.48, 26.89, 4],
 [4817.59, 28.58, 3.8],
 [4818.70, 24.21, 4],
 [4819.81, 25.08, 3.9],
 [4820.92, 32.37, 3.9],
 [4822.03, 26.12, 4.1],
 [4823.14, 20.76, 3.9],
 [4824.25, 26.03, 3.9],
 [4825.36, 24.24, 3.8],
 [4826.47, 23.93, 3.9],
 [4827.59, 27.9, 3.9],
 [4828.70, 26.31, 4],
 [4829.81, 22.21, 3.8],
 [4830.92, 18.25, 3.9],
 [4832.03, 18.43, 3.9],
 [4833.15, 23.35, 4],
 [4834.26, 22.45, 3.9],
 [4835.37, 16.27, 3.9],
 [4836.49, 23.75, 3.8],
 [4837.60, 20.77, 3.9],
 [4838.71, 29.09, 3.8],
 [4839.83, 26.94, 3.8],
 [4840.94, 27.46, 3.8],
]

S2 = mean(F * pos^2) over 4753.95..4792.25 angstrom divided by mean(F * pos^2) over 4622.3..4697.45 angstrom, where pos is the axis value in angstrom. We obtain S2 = 1.12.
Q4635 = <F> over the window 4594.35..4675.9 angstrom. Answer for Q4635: 23.3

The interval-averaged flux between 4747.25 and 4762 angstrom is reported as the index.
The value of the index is 24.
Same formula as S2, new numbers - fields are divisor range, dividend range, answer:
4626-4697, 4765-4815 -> 1.12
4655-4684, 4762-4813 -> 1.12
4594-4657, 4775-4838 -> 1.11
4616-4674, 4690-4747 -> 1.04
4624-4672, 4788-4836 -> 1.11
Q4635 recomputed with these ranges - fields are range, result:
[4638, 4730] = 22.9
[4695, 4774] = 23.6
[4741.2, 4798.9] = 24.6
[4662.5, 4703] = 22.9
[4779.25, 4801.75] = 24.2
